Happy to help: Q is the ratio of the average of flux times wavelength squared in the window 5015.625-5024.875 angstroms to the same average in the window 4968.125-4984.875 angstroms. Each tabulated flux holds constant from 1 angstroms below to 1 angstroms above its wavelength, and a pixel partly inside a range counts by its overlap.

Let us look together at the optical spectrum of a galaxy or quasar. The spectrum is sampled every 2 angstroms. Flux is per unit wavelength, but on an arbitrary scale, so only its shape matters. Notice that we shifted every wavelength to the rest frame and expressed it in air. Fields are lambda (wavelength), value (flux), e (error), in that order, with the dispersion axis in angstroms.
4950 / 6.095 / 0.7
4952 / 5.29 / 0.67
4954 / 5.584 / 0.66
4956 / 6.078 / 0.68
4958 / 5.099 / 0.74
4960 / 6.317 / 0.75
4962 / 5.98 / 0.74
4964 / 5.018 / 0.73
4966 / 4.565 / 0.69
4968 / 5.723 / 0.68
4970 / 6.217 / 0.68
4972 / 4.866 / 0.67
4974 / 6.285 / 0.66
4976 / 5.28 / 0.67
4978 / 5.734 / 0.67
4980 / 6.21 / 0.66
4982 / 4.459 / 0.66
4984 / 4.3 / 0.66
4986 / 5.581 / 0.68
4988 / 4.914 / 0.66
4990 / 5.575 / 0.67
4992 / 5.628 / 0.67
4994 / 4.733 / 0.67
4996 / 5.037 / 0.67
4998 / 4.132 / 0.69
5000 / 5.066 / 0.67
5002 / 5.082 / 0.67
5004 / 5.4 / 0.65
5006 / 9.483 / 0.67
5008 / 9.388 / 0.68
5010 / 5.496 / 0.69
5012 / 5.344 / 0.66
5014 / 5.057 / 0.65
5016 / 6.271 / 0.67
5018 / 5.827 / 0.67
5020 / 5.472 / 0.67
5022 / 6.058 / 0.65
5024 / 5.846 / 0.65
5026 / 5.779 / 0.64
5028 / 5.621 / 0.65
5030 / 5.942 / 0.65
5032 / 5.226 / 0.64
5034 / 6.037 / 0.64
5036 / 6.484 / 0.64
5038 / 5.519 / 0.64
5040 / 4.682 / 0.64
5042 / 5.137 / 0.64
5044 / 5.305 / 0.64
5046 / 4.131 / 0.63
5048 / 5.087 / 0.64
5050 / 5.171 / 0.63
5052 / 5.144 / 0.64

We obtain 1.1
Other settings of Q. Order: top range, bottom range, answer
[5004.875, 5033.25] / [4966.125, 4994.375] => 1.17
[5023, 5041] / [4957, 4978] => 1.05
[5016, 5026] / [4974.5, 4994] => 1.12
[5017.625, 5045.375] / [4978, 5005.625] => 1.09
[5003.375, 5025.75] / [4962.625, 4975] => 1.18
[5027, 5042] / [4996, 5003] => 1.19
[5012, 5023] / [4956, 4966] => 1.05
